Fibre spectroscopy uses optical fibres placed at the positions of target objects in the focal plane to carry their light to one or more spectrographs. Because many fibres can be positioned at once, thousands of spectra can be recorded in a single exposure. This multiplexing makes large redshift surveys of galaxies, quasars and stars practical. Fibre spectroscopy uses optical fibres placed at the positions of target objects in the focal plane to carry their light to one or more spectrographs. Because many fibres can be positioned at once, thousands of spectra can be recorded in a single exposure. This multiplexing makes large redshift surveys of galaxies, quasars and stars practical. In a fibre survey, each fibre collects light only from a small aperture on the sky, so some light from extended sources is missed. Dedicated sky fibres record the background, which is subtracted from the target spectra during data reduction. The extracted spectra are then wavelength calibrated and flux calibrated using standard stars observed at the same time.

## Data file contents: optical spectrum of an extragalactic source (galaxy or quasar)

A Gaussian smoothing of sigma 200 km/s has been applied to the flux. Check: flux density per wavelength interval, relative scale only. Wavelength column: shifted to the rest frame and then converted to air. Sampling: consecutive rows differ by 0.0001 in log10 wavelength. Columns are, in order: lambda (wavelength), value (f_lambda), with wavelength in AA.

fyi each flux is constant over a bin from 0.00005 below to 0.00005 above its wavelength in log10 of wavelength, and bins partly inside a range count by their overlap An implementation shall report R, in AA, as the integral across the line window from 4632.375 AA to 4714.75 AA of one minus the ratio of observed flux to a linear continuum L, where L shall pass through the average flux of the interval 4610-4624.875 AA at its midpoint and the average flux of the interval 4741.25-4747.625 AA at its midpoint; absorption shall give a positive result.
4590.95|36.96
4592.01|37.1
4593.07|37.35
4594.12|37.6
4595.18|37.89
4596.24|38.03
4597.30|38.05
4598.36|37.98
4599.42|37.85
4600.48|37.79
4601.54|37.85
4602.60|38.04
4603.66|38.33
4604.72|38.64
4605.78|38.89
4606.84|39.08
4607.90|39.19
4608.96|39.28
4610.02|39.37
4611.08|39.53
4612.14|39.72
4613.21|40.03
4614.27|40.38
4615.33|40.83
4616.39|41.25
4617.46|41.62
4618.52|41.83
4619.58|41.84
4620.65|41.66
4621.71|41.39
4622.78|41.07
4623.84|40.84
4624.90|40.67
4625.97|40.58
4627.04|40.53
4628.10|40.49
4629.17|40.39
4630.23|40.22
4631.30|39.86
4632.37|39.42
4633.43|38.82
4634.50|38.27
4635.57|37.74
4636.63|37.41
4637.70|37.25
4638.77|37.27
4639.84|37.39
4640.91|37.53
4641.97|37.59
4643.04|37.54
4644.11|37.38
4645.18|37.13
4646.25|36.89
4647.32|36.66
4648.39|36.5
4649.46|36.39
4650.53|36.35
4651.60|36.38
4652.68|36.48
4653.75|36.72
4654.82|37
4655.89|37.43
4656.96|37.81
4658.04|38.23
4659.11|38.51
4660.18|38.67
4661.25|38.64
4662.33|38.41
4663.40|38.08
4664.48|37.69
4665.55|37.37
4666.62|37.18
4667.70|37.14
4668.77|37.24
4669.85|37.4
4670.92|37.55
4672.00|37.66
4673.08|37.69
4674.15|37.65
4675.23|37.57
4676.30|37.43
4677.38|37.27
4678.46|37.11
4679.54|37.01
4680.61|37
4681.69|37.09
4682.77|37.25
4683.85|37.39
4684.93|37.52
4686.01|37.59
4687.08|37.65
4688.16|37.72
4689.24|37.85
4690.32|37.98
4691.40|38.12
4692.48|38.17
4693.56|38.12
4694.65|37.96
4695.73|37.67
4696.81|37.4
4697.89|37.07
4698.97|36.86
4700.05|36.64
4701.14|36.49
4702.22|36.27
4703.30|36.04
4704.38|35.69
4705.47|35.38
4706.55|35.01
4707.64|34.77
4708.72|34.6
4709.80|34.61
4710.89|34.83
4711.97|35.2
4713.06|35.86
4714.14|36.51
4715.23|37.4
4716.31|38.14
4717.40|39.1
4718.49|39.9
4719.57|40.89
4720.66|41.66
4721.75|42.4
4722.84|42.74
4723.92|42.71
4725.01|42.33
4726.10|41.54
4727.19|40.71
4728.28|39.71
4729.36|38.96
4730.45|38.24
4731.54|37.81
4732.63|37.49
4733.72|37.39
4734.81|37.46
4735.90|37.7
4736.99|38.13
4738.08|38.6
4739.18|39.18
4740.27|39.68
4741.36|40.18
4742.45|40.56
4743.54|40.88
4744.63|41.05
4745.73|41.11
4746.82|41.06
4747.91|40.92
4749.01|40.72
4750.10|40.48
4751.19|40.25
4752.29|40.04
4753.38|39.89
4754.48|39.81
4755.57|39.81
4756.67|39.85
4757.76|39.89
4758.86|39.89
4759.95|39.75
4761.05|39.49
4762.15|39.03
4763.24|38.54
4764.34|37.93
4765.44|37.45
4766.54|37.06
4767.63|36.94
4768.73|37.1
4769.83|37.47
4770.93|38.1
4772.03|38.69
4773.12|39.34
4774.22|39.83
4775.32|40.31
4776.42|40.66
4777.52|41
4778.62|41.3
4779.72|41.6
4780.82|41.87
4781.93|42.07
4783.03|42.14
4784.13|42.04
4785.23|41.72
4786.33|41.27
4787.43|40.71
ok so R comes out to 7.5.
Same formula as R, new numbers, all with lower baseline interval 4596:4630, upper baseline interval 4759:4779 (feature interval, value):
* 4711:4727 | -0.2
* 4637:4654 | 1.1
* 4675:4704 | 1.5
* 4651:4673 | 1.1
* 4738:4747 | -0.3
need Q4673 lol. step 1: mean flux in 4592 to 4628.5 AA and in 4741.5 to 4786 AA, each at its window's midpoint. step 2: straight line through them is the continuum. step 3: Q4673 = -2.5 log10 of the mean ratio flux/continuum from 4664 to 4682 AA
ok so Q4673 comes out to 0.07 mag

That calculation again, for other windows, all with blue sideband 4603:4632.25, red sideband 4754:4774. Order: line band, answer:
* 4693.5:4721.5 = 0.07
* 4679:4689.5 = 0.06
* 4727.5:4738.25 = 0.02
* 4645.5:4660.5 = 0.08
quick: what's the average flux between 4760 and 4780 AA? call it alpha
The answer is 39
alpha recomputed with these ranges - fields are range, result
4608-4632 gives 40.6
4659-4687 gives 37.6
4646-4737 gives 37.7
